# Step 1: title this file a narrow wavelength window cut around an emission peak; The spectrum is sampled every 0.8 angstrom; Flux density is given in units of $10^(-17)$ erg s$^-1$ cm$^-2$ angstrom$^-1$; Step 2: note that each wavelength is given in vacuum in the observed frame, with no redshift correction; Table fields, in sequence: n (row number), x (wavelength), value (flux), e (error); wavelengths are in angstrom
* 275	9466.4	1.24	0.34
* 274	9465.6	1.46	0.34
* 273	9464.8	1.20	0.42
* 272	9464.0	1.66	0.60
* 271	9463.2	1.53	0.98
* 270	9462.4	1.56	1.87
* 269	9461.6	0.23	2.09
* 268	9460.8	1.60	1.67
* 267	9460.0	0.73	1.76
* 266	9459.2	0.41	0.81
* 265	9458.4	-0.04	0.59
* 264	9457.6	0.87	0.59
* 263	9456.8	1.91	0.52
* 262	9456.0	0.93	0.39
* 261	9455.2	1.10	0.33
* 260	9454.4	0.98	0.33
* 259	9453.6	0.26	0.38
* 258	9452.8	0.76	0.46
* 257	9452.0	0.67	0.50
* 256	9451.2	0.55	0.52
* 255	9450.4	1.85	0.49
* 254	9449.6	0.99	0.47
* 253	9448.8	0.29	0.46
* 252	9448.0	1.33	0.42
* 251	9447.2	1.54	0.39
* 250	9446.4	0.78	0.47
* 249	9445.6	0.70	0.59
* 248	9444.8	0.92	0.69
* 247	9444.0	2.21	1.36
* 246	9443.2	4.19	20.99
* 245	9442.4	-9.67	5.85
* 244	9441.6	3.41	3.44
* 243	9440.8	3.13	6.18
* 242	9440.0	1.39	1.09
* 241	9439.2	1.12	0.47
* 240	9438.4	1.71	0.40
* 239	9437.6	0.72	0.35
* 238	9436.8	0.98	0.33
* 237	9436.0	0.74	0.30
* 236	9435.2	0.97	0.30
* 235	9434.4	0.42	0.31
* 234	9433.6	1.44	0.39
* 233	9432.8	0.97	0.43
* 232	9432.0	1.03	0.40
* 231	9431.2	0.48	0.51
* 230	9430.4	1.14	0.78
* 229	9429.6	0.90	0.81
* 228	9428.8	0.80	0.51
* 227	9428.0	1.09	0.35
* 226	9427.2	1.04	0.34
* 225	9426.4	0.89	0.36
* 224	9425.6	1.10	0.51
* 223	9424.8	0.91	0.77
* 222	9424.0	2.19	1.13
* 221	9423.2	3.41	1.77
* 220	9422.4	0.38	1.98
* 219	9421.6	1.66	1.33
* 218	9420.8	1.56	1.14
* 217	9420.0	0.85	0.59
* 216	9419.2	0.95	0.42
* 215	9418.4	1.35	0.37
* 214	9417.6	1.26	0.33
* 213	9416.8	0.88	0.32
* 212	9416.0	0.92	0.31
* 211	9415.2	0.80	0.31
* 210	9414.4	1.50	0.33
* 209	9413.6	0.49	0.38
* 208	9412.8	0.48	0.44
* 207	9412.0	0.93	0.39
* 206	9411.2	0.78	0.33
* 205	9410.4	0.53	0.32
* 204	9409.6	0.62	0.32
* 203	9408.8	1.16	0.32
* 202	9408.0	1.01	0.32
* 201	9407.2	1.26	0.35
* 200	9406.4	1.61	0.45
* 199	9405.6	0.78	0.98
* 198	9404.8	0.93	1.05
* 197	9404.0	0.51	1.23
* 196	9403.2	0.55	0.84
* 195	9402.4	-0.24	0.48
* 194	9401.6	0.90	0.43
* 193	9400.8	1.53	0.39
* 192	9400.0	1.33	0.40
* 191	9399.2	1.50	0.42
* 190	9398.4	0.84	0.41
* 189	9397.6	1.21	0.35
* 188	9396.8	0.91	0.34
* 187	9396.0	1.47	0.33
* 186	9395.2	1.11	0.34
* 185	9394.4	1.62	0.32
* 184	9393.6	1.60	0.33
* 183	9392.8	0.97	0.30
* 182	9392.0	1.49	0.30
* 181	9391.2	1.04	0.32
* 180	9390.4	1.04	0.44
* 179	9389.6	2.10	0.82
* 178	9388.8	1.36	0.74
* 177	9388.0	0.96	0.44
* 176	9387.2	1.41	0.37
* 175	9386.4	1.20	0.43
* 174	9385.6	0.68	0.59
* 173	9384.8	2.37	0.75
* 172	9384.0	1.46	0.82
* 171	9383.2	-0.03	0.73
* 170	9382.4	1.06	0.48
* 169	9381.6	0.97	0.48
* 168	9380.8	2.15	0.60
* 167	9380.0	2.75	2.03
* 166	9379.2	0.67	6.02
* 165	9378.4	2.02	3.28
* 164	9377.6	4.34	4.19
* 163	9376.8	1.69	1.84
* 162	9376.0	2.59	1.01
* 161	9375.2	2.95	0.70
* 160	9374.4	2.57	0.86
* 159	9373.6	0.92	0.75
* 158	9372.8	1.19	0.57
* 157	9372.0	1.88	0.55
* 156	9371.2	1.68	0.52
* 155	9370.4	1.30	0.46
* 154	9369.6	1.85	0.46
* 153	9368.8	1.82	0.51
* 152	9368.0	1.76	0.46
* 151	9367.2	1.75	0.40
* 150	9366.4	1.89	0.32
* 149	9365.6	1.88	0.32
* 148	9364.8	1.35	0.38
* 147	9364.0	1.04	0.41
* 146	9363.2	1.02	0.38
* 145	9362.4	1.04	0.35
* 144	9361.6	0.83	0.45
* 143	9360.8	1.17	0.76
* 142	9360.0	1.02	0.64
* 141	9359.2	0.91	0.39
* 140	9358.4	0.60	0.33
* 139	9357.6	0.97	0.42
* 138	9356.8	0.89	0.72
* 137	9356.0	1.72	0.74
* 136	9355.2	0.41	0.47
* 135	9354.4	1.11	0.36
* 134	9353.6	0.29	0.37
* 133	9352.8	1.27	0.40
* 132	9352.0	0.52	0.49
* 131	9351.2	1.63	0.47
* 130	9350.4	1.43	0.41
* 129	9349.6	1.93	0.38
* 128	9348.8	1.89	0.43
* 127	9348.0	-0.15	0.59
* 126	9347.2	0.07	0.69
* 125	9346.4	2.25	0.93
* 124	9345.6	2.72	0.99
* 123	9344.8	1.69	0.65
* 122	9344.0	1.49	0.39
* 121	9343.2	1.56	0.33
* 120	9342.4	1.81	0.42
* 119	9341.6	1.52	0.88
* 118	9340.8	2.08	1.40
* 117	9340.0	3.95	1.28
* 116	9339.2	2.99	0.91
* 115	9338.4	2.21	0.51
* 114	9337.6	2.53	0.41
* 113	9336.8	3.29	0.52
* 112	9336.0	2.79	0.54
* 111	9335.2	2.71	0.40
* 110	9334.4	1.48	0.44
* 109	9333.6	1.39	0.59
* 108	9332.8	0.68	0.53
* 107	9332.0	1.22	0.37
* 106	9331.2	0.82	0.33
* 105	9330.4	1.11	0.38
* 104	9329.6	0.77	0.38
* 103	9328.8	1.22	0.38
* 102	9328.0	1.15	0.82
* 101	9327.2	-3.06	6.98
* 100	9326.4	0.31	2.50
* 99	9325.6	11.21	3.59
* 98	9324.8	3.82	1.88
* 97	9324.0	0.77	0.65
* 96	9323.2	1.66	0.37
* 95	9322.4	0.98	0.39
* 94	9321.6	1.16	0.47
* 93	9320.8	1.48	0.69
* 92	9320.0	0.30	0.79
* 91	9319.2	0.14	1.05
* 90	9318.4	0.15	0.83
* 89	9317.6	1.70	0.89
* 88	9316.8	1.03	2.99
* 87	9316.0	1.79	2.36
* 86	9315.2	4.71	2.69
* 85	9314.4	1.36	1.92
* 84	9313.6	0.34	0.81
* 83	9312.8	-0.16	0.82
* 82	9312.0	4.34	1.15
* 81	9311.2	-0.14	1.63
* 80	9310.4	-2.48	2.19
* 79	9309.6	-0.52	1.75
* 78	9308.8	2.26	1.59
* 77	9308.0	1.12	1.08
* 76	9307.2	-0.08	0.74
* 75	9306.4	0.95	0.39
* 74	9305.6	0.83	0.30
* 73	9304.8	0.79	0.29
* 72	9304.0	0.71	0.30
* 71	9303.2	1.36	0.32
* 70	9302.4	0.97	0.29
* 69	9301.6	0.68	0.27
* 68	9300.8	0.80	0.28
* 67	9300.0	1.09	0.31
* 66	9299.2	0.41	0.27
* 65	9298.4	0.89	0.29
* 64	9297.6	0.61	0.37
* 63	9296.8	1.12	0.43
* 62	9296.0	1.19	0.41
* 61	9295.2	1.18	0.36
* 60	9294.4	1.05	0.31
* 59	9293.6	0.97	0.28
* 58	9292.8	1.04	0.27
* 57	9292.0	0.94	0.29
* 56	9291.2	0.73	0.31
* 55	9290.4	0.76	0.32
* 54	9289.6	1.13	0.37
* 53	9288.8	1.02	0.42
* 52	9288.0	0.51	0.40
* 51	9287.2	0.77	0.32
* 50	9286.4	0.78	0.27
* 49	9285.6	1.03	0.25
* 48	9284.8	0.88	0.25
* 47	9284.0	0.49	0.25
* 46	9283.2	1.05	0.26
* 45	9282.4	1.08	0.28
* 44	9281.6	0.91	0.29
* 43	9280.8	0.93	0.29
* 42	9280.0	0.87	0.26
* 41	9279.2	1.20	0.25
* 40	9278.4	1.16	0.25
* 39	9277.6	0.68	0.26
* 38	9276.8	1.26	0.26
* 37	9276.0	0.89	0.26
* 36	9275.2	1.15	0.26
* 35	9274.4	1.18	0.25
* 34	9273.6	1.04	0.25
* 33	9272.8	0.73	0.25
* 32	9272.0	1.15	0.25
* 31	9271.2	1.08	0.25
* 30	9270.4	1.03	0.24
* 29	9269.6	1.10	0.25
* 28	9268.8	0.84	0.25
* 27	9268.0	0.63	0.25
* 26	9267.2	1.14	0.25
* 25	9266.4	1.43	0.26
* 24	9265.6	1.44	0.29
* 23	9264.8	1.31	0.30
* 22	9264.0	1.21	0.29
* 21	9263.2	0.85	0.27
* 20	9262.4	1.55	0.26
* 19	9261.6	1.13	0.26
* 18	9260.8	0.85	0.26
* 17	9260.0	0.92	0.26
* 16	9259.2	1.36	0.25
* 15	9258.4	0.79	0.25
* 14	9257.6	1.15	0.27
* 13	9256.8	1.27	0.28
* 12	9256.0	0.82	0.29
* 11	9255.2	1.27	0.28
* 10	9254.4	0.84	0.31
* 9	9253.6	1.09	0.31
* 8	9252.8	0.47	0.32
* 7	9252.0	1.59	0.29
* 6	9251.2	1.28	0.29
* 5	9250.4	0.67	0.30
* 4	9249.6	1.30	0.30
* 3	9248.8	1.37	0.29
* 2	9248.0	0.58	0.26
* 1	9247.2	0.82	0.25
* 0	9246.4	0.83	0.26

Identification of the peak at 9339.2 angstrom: H-alpha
